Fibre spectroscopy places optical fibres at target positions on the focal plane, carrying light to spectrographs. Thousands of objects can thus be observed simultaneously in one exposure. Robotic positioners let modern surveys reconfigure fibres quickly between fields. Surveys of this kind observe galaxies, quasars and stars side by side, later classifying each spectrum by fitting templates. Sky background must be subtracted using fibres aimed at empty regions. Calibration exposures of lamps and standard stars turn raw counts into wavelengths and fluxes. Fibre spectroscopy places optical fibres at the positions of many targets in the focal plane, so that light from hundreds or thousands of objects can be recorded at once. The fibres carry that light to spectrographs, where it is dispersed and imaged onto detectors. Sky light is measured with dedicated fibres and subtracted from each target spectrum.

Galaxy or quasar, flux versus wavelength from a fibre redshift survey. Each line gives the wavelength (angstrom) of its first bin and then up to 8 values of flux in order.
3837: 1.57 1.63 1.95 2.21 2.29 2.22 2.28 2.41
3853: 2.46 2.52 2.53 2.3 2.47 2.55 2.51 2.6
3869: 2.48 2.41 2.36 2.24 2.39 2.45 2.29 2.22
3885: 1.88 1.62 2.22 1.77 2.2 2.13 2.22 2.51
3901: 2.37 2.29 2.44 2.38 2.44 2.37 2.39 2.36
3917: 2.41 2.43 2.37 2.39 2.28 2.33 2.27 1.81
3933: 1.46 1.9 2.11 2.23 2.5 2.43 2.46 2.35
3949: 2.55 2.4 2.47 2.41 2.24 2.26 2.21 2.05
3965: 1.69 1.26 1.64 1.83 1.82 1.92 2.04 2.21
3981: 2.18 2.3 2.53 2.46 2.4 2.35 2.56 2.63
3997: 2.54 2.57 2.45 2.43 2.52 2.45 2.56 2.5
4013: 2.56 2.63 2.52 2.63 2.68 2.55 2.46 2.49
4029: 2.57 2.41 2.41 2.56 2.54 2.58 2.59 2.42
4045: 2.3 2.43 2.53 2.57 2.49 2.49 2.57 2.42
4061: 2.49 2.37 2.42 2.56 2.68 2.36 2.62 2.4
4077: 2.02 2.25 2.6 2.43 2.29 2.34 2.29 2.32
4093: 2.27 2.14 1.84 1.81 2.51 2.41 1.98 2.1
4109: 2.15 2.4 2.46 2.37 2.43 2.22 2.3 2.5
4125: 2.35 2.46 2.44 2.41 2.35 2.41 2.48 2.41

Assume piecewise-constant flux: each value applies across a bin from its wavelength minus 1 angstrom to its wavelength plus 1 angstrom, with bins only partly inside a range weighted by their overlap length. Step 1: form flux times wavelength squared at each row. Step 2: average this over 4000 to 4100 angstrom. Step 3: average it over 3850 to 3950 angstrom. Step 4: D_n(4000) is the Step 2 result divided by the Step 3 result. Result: 1.14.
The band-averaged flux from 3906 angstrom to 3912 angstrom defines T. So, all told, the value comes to 2.4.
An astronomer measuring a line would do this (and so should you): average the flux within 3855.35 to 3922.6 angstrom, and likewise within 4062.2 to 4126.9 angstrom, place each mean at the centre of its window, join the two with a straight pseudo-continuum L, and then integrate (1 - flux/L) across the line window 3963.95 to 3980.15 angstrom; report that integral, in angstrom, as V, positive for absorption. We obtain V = 3.6 angstrom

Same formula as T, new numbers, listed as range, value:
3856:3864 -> 2.46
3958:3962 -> 2.23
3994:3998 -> 2.58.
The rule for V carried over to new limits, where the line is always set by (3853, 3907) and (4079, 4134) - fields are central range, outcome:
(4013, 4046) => -3.1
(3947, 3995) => 2.7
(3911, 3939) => 1.3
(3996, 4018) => -2.1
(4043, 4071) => -2.1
